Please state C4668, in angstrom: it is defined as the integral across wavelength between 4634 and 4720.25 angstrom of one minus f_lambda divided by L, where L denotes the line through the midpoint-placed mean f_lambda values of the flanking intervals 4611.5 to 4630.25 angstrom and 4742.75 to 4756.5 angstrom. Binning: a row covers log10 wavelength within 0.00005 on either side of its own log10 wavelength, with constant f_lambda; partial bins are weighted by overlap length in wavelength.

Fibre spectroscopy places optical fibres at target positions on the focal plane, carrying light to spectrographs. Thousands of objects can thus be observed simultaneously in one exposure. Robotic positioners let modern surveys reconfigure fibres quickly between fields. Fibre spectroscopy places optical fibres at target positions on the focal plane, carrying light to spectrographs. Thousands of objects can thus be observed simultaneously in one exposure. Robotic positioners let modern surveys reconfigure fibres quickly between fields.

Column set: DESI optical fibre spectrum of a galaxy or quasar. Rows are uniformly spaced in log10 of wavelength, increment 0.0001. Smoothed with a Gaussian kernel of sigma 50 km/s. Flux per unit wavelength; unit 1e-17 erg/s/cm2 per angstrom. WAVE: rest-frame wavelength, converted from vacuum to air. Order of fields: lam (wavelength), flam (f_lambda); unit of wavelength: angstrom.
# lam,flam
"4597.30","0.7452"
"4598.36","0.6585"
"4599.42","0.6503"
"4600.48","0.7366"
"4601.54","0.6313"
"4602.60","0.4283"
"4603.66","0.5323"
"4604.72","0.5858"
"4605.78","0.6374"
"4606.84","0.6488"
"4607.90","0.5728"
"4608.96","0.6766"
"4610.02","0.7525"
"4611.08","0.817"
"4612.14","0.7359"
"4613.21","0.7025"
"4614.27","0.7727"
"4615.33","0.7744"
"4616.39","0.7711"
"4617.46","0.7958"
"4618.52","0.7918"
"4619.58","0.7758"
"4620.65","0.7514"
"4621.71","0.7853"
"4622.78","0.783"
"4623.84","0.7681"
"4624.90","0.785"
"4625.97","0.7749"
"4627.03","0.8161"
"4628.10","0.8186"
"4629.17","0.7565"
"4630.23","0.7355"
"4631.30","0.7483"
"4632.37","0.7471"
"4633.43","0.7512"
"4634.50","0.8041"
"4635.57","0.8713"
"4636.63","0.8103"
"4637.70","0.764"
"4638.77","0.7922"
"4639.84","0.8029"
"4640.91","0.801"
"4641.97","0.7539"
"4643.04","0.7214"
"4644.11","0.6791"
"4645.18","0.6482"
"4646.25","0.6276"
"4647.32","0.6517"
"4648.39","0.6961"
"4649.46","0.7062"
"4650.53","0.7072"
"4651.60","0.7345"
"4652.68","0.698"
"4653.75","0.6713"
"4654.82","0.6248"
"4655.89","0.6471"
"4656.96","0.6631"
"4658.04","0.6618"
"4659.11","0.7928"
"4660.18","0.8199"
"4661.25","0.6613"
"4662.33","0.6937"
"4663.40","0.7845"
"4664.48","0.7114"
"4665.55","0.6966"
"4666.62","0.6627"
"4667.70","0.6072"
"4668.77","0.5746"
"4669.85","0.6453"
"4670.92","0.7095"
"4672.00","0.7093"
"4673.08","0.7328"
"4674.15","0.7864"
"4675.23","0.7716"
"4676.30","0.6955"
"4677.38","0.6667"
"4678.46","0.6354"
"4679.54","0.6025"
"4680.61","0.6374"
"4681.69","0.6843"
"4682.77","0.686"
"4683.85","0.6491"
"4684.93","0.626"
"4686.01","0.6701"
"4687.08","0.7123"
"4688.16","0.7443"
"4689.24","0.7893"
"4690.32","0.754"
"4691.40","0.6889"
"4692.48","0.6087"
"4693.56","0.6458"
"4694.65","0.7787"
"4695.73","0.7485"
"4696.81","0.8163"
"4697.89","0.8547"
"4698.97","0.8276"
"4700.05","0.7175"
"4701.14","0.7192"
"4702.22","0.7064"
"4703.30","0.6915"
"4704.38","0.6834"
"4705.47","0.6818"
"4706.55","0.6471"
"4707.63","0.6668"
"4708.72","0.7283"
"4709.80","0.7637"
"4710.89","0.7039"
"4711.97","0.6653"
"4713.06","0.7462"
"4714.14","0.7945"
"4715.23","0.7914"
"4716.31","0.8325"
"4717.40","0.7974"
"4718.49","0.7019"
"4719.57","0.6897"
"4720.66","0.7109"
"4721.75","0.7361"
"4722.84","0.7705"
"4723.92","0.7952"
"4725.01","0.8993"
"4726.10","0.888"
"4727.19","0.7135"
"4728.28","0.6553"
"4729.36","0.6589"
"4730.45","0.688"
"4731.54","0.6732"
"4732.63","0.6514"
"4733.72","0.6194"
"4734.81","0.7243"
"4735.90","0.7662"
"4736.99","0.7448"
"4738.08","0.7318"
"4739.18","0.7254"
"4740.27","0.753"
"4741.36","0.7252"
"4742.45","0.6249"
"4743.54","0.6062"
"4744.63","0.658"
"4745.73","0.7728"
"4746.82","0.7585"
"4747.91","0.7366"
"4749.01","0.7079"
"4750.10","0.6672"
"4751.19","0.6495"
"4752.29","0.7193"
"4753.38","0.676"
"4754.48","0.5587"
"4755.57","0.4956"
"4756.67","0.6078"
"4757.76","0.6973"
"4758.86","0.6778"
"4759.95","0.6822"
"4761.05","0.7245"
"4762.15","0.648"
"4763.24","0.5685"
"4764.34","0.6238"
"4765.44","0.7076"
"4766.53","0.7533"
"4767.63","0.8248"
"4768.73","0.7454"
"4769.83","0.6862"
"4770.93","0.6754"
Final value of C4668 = 1.3 angstrom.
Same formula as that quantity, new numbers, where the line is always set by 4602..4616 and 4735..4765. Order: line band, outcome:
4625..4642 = -2.98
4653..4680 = -0.74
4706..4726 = -2.20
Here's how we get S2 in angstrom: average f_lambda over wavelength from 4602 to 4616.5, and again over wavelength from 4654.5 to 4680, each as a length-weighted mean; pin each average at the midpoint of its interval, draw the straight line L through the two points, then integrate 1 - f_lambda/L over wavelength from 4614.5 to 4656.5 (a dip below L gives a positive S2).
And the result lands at -4.2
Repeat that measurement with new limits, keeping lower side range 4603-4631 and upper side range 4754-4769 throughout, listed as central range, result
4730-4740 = -0.4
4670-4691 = 0.2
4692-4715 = -1.1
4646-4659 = 0.7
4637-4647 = -0.1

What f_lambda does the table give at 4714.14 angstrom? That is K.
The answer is 0.7945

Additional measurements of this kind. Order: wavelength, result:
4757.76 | 0.6973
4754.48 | 0.5587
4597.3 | 0.7452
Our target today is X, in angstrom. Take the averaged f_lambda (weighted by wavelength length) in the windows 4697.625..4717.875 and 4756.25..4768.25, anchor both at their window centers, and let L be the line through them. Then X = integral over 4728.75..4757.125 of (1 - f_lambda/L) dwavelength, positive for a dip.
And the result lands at 0.9 angstrom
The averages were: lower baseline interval 0.736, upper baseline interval 0.685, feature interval 0.681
